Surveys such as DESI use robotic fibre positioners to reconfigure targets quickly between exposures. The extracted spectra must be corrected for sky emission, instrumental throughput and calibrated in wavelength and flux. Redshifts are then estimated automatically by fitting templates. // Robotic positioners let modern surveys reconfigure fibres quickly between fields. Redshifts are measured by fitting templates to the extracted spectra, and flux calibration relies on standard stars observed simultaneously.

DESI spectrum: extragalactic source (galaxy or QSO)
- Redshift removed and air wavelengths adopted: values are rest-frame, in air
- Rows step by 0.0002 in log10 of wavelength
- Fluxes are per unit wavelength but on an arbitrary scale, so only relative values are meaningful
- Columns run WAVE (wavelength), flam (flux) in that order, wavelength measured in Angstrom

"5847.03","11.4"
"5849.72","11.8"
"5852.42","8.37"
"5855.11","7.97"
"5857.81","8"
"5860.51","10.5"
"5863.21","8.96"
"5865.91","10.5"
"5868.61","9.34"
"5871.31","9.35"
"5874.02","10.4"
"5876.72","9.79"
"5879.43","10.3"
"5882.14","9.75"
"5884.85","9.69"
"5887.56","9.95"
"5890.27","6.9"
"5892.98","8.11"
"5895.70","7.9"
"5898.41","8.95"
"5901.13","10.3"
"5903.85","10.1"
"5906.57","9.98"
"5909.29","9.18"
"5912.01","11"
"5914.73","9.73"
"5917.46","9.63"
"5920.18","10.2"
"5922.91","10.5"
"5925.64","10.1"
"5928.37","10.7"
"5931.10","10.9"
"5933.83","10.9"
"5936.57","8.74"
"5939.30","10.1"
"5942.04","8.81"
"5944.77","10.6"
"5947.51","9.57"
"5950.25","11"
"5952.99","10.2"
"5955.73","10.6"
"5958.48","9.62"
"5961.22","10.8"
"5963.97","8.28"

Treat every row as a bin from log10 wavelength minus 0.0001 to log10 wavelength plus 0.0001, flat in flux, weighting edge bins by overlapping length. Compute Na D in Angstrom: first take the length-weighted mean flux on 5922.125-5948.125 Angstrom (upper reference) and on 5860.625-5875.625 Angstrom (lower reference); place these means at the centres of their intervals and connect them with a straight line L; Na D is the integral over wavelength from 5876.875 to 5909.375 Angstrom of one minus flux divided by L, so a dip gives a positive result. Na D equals 2.02 Angstrom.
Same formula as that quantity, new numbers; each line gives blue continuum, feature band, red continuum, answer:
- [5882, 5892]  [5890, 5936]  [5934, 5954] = -1.7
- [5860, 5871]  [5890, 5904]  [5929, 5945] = 1.6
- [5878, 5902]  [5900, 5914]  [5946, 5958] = -1.0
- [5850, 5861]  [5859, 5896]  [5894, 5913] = -1.0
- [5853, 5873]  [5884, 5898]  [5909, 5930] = 1.7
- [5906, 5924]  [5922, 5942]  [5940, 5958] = -0.2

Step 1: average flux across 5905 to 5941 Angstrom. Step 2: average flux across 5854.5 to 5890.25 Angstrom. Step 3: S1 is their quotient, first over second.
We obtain 1.1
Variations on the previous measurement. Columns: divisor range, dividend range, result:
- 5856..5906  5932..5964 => 1.07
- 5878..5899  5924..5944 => 1.12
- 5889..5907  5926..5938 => 1.16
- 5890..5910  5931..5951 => 1.11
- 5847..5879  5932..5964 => 1.04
